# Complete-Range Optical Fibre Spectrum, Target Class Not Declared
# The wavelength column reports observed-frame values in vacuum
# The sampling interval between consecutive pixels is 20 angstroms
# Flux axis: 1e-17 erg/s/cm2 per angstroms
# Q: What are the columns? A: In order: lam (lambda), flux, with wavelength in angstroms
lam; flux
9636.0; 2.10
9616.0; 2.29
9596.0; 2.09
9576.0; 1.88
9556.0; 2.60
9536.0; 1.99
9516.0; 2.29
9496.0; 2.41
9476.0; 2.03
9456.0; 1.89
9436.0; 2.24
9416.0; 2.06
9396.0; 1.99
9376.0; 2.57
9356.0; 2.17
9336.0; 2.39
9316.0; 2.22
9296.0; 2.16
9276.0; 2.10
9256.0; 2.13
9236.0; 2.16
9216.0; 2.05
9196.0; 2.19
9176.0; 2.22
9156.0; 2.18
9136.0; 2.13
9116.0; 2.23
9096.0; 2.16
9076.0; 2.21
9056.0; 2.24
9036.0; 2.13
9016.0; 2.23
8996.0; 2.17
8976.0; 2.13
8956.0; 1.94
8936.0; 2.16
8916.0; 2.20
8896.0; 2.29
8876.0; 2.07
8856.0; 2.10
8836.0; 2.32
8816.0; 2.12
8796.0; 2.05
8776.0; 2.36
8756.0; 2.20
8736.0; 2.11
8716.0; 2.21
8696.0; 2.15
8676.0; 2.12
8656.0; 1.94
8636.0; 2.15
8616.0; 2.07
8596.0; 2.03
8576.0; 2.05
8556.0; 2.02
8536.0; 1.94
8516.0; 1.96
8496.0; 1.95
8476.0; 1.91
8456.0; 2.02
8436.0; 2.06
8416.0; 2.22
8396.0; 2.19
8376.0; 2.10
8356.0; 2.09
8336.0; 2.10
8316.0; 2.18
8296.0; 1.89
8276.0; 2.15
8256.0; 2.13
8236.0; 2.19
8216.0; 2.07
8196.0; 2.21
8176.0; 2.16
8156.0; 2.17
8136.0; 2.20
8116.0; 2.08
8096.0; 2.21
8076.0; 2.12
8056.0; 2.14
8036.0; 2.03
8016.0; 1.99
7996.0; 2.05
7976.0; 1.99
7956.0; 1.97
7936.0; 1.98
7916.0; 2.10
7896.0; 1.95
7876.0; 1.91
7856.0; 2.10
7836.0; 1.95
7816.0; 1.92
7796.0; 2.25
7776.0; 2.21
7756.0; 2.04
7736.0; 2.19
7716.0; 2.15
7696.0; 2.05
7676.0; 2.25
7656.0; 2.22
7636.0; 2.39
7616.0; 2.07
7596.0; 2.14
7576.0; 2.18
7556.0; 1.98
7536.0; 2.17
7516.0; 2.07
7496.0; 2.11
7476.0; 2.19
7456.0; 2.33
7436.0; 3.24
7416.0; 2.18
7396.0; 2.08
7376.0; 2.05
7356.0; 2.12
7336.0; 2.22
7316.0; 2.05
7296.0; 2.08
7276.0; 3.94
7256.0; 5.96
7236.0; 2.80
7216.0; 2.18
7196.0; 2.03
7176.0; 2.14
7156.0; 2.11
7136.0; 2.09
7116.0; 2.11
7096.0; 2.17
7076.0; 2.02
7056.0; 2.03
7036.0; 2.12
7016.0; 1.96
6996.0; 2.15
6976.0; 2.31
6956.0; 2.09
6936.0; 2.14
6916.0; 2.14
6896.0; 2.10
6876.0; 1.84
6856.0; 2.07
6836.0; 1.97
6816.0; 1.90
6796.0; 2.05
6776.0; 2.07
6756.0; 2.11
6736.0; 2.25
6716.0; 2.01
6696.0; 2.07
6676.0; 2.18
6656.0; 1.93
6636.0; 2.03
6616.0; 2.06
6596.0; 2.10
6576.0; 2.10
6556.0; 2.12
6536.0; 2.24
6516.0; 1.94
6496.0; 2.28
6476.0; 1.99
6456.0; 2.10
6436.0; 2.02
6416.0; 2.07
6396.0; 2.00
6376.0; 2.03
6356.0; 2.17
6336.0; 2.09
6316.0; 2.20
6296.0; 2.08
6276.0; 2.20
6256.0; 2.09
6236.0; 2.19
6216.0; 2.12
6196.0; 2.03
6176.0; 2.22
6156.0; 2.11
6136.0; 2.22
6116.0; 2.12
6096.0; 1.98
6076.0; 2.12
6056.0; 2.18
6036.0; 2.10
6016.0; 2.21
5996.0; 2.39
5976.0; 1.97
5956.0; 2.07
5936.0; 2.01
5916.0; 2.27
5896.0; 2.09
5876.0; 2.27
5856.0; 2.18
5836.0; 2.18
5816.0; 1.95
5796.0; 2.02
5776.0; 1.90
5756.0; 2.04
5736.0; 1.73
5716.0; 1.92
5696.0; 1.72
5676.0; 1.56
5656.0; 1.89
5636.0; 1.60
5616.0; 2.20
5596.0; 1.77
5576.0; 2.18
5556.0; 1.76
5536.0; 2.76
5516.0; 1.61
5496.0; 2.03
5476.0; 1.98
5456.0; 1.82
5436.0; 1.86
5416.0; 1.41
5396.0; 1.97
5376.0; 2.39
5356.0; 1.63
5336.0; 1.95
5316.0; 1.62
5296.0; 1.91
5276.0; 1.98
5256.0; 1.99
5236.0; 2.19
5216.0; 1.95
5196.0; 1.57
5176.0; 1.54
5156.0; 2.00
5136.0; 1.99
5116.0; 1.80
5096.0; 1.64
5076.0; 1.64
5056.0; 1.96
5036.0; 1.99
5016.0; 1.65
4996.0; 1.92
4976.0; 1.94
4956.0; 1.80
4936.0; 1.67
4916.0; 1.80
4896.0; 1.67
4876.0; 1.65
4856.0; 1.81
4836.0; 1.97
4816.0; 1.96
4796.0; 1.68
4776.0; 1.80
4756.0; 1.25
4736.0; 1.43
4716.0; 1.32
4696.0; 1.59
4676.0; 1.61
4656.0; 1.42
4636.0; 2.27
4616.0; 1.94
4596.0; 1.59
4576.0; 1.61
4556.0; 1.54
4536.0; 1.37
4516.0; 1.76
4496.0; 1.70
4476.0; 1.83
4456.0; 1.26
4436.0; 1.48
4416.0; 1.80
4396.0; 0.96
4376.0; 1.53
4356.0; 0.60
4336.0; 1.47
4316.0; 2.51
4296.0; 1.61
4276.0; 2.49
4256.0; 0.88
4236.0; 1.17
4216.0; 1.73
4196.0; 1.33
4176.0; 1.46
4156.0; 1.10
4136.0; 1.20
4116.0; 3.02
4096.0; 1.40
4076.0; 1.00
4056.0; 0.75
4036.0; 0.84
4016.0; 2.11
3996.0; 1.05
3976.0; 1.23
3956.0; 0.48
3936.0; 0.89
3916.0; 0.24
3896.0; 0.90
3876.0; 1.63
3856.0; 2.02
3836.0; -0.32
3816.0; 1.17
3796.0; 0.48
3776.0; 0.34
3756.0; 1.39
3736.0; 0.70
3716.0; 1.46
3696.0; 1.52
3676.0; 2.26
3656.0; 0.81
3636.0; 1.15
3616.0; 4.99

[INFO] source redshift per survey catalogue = 0.106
